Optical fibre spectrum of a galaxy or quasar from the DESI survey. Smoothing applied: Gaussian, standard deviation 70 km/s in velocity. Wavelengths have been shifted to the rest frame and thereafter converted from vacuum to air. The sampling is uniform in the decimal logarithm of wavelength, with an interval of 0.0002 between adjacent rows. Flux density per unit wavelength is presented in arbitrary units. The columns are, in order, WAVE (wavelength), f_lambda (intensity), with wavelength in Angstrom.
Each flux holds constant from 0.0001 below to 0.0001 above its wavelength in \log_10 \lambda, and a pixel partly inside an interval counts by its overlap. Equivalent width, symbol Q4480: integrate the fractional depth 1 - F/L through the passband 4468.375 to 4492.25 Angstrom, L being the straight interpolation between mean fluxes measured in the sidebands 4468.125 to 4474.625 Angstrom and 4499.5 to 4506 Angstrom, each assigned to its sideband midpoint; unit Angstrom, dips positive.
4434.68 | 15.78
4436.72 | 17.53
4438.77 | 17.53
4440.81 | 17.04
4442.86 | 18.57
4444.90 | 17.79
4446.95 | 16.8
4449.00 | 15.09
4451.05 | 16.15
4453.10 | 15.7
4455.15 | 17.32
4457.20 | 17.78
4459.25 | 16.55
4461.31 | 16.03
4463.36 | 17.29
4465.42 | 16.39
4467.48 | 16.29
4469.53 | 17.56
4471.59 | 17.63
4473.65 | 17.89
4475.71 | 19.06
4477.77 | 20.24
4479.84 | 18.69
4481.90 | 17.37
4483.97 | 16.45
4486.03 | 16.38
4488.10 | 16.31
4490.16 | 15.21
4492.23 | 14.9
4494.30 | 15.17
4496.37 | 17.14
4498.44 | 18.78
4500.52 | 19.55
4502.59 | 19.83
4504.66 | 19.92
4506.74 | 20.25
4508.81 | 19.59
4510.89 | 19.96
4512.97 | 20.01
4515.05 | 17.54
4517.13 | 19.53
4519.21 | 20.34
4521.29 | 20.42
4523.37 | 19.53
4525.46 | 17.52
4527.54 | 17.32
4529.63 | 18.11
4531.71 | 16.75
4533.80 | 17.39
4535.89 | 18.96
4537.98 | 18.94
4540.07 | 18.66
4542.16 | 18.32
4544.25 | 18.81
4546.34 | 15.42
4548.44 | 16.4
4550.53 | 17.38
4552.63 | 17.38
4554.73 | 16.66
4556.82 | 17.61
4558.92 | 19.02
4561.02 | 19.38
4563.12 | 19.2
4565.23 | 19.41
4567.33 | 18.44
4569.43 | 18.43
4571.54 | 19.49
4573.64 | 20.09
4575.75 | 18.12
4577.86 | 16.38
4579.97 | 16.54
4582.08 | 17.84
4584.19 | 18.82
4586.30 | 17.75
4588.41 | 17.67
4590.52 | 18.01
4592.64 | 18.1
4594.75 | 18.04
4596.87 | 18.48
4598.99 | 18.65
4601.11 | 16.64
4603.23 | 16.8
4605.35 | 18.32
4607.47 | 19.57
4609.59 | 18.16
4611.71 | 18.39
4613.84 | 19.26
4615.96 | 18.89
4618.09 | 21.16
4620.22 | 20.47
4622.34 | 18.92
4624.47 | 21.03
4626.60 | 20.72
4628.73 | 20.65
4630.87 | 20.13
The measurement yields 1.1 Angstrom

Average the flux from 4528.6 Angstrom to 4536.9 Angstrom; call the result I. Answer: 17.8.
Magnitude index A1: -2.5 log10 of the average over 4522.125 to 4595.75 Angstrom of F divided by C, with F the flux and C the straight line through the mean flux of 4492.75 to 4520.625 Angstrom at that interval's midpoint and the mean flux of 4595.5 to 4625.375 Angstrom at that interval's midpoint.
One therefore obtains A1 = 0.05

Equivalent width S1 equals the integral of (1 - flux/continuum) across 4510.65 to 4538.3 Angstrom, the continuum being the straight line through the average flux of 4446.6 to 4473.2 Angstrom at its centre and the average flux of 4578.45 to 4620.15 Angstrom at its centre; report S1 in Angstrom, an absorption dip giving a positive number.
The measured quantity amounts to -2.0 Angstrom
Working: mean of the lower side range 16.7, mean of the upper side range 18.3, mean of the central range 18.7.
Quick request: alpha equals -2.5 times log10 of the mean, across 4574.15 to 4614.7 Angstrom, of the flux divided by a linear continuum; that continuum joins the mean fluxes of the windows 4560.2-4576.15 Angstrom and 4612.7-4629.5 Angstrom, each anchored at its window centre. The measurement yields 0.09 mag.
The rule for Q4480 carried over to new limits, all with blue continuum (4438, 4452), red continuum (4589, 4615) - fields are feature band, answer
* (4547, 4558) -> 0.5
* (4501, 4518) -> -2.0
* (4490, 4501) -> 0.4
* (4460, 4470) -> 0.3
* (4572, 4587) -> 0.0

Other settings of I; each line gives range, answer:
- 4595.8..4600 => 18.5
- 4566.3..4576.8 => 18.9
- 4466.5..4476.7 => 17.7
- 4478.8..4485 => 17.5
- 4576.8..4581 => 16.4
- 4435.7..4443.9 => 17.7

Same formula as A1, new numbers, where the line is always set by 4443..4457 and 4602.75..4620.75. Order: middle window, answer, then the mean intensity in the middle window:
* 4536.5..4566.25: 0.01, 18.1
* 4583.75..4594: 0.04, 18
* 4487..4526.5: -0.06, 18.5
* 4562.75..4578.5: -0.02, 18.7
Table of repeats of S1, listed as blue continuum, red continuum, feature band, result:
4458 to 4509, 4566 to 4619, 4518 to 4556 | -0.2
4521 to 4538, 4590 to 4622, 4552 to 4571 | -0.1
